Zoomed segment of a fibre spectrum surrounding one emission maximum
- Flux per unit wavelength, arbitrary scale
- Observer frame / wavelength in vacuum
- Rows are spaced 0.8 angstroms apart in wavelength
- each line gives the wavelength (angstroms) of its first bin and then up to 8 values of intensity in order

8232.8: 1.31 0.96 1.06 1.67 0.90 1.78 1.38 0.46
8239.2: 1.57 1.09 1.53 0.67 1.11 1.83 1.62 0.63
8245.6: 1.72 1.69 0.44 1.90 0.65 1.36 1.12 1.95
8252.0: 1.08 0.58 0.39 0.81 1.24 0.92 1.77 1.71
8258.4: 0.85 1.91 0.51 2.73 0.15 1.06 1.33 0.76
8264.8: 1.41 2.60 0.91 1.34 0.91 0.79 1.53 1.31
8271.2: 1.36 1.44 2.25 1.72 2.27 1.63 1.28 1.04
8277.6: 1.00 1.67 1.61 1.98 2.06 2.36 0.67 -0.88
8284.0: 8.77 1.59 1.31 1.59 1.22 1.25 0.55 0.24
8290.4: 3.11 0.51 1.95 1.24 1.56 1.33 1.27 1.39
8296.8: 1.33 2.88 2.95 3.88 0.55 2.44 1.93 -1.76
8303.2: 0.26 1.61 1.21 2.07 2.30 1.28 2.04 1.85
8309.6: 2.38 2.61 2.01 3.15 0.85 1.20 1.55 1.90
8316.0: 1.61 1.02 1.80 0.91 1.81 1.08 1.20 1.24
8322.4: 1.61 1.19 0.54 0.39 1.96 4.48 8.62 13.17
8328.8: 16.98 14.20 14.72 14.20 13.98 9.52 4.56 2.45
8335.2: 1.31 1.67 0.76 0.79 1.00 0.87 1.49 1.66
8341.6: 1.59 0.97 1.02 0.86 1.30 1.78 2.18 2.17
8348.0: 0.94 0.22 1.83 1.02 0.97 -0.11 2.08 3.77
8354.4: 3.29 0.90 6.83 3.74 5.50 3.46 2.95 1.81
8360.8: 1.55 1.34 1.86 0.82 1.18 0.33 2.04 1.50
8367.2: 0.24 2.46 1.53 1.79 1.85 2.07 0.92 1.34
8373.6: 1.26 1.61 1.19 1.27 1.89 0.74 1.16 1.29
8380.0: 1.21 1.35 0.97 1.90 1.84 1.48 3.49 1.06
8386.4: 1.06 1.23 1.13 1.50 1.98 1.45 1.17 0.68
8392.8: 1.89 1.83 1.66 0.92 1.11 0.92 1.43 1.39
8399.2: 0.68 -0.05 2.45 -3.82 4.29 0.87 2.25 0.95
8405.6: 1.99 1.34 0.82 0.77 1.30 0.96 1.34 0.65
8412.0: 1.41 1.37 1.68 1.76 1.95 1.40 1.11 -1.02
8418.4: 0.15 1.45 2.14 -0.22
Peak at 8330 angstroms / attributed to Halpha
